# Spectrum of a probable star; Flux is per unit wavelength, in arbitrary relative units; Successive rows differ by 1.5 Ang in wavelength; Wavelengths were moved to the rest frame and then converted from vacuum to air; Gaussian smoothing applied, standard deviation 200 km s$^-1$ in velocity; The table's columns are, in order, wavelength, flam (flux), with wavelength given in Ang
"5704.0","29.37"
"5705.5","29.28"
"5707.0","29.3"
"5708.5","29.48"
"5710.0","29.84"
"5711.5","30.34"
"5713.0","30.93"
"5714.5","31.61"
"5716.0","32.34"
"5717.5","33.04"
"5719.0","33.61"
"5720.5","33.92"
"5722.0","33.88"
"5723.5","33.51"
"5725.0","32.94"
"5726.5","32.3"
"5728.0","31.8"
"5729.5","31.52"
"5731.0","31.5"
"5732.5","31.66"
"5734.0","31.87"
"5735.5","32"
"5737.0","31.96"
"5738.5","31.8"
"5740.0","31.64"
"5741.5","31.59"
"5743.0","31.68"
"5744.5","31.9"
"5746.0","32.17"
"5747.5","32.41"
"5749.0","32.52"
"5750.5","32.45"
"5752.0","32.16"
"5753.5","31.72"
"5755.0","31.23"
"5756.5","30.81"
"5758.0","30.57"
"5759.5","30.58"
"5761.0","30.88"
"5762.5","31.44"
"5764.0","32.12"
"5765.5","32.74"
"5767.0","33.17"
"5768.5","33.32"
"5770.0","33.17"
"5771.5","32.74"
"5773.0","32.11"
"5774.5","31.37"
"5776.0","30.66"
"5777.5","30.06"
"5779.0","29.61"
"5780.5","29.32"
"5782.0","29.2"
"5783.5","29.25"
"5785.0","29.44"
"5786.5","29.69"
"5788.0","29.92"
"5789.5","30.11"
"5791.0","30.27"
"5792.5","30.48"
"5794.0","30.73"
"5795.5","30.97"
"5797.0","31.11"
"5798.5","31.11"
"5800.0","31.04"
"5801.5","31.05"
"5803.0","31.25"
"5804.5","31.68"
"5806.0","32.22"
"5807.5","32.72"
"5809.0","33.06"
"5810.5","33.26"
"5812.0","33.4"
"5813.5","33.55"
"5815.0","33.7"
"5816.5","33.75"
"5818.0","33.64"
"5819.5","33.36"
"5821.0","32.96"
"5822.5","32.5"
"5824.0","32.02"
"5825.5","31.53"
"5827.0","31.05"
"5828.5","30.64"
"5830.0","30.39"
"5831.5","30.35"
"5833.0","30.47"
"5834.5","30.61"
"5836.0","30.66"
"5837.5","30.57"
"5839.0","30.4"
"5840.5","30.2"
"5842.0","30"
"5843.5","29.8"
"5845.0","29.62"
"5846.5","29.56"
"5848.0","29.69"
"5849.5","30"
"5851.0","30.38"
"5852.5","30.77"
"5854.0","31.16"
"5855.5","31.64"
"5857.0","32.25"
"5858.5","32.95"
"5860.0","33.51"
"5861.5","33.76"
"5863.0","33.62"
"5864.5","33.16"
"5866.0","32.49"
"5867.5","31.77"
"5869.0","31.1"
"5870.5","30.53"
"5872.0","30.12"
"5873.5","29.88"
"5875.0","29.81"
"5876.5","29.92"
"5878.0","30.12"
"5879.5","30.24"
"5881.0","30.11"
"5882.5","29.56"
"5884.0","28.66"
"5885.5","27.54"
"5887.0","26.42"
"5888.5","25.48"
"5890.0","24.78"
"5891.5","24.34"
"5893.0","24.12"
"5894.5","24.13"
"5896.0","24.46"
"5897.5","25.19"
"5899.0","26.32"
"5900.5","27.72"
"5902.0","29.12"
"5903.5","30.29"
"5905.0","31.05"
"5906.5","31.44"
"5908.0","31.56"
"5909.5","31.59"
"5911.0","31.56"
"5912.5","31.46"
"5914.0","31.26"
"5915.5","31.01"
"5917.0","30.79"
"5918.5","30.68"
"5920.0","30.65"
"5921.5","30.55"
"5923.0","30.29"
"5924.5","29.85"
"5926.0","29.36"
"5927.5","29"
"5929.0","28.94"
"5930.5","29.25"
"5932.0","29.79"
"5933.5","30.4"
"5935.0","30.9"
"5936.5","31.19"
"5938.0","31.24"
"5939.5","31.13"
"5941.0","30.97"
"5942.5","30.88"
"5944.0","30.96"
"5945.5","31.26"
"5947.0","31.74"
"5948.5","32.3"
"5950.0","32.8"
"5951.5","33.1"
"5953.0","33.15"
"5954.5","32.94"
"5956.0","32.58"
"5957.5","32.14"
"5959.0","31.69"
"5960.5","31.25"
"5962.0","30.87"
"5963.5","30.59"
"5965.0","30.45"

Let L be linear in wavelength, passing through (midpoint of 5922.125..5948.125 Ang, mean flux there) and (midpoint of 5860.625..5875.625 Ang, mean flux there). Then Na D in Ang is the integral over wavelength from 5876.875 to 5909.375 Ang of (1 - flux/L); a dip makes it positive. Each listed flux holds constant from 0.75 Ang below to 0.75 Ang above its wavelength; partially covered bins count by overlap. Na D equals 3.5 Ang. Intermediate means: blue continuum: 31.7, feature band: 27.8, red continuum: 30.4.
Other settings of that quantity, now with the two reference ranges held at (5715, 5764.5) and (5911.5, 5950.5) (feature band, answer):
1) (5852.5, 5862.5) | -0.4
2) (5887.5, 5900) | 2.4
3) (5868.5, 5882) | 0.4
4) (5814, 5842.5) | -0.1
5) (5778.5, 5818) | 0.4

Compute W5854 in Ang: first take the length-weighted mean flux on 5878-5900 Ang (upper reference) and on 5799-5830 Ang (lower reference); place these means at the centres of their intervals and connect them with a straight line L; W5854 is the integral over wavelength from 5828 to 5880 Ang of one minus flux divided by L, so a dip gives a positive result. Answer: -2.9 Ang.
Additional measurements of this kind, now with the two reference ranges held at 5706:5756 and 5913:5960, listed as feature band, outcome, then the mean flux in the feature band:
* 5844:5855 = 0.4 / 30.2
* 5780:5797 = 0.9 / 30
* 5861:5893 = 1.8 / 29.5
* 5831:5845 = 0.5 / 30.3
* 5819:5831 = -0.1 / 31.7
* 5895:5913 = 1.1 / 29.2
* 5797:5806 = 0.1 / 31.3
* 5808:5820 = -0.7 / 33.5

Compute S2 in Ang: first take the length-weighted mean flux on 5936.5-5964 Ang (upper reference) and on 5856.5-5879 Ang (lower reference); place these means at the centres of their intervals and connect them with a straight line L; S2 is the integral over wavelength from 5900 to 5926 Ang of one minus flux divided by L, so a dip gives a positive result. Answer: 0.9 Ang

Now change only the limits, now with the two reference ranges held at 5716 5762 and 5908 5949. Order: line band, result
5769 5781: 0.2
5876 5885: 0.4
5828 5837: 0.3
